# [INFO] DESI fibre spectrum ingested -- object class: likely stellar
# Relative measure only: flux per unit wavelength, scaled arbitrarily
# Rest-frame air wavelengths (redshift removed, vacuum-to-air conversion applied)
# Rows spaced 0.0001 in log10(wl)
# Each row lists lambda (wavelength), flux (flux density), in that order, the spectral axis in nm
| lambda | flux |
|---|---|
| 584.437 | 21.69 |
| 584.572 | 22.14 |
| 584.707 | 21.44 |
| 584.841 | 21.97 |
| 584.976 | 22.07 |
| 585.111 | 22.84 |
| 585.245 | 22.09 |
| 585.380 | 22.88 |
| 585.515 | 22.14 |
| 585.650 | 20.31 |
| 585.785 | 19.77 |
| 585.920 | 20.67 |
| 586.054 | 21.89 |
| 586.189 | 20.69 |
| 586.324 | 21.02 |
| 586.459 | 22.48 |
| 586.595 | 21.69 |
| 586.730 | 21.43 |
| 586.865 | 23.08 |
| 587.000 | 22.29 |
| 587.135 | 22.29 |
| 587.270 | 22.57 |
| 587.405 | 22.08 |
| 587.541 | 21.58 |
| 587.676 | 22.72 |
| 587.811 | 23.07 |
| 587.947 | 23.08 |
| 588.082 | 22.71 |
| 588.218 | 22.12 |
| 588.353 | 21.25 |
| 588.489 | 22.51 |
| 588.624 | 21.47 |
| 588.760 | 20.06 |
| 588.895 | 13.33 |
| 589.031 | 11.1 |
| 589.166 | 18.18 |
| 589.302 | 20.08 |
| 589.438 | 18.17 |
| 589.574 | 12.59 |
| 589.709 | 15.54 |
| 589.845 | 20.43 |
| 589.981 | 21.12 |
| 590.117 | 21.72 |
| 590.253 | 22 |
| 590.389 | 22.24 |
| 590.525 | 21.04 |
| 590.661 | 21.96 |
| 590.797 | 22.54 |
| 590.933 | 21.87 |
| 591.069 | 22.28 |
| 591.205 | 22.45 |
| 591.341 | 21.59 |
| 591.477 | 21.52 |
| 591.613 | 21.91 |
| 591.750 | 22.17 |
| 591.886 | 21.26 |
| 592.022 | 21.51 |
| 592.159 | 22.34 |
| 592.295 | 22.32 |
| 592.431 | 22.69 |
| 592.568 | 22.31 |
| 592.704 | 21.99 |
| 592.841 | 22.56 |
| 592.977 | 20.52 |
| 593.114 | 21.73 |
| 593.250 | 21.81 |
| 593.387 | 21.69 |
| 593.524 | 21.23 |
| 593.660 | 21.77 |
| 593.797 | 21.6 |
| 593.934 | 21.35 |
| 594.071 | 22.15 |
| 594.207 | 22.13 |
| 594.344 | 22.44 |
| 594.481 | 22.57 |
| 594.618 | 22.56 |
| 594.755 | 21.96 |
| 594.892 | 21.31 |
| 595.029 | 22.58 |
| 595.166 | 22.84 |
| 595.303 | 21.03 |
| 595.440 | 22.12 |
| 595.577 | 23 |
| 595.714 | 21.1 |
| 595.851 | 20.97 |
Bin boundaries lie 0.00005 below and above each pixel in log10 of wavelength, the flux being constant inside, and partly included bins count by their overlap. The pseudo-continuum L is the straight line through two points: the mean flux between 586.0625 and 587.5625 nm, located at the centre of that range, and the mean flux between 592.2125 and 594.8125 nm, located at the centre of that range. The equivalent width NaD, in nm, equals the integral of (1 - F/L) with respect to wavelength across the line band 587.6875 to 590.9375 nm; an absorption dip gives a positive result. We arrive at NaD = 0.29 nm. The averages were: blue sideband 21.9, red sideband 22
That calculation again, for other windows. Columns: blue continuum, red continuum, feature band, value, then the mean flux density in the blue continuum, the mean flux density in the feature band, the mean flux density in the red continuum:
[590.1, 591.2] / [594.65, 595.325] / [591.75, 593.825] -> 0.02 nm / 22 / 21.8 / 22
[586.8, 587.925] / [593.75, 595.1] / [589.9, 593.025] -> 0.05 nm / 22.5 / 21.9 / 22.1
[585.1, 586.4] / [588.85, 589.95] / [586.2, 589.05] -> -0.37 nm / 21.4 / 21.3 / 16.4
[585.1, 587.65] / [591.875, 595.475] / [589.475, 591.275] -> 0.11 nm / 21.8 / 20.6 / 21.9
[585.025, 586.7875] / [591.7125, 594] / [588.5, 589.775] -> 0.28 nm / 21.5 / 17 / 21.8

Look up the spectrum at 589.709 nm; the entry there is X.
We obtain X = 15.54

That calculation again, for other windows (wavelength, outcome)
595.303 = 21.03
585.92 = 20.67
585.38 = 22.88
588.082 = 22.71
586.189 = 20.69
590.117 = 21.72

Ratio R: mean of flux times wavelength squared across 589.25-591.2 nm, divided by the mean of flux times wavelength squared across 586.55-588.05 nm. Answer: 0.92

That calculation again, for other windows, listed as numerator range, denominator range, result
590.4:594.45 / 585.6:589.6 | 1.08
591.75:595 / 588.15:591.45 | 1.11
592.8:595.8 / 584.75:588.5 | 1.02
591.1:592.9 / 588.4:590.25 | 1.21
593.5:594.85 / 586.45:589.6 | 1.09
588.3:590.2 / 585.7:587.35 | 0.86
